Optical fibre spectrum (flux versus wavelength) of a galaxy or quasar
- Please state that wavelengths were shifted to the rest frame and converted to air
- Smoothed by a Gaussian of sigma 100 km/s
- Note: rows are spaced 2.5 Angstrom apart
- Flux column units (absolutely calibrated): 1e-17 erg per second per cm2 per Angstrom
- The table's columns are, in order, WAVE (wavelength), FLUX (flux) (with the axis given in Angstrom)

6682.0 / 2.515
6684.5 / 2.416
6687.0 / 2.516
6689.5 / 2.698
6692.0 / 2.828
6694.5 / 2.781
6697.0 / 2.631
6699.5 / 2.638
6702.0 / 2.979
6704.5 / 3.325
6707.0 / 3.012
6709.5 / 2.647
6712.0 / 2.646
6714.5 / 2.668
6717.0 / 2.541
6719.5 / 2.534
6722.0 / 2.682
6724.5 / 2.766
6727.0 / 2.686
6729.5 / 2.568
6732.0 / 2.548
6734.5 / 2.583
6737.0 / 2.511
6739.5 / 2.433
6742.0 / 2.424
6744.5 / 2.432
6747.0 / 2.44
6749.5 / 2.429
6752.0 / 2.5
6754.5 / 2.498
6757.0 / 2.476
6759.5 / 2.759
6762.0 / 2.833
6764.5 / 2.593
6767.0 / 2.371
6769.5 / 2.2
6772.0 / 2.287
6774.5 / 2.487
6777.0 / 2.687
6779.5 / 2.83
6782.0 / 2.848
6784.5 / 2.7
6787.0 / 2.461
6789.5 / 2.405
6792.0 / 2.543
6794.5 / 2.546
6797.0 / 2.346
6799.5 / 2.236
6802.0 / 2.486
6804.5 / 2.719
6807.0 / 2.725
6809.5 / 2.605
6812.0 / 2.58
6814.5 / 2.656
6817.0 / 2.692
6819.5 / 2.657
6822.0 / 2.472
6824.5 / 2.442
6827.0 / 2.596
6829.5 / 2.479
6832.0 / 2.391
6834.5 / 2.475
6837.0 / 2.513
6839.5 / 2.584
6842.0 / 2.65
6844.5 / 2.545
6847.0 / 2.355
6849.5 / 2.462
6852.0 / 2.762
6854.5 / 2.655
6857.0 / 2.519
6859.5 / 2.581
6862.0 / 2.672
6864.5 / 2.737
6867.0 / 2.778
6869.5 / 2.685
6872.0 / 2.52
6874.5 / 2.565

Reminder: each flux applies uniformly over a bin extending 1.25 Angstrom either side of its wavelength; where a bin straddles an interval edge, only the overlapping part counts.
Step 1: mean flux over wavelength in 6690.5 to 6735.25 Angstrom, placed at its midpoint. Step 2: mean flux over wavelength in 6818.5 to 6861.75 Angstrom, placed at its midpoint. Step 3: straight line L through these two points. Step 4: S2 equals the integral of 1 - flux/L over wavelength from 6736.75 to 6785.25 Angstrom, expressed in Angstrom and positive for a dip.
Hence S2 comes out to 2.19 Angstrom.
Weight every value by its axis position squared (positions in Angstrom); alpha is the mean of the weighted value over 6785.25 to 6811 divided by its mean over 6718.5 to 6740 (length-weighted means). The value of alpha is 1.0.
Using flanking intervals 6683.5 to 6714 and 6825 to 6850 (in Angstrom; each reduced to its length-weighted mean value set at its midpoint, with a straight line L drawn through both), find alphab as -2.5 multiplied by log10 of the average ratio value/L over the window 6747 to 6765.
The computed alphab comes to 0.034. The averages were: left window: 2.76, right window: 2.5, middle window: 2.57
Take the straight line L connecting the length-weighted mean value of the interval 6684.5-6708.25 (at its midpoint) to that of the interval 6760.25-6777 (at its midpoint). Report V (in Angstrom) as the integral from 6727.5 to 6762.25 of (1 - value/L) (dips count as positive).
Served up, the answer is 0.9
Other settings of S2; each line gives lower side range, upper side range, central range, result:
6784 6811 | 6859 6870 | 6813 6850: 1.1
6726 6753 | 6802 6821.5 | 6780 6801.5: 0.7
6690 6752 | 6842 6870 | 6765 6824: 1.9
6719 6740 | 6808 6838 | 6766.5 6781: 0.5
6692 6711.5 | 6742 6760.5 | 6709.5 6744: 1.1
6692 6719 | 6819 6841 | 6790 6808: 0.5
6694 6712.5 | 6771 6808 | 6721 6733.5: 0.5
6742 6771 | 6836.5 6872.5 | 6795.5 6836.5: 0.4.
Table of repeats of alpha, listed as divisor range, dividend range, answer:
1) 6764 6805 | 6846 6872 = 1.07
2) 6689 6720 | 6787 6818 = 0.94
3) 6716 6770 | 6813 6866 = 1.04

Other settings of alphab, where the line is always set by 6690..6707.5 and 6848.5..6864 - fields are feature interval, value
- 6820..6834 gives 0.08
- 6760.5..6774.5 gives 0.12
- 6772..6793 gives 0.05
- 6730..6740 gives 0.12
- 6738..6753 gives 0.15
